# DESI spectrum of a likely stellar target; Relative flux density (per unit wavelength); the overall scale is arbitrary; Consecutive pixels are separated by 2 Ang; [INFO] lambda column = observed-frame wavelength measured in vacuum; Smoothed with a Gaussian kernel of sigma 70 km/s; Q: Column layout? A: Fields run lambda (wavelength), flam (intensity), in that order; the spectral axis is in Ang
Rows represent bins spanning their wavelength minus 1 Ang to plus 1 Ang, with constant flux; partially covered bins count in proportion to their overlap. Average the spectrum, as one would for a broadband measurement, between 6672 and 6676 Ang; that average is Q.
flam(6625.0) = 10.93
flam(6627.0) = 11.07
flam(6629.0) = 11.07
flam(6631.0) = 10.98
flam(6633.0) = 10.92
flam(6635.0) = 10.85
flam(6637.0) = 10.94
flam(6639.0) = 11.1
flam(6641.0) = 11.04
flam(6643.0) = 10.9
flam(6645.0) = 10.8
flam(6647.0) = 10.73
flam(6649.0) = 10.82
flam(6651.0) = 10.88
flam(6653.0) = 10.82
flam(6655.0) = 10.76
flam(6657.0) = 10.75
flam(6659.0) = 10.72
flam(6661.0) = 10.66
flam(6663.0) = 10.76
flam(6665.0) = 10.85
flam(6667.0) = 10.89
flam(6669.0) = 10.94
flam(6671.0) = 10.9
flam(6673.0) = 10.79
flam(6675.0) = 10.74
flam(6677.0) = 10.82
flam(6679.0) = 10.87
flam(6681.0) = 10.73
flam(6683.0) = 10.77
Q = 10.8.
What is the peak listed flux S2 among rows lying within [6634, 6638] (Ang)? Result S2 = 10.94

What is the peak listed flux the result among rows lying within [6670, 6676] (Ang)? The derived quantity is 10.9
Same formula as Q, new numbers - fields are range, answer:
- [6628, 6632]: 11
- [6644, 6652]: 10.8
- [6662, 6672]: 10.9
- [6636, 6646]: 11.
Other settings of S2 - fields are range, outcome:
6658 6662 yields 10.72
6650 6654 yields 10.88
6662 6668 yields 10.89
